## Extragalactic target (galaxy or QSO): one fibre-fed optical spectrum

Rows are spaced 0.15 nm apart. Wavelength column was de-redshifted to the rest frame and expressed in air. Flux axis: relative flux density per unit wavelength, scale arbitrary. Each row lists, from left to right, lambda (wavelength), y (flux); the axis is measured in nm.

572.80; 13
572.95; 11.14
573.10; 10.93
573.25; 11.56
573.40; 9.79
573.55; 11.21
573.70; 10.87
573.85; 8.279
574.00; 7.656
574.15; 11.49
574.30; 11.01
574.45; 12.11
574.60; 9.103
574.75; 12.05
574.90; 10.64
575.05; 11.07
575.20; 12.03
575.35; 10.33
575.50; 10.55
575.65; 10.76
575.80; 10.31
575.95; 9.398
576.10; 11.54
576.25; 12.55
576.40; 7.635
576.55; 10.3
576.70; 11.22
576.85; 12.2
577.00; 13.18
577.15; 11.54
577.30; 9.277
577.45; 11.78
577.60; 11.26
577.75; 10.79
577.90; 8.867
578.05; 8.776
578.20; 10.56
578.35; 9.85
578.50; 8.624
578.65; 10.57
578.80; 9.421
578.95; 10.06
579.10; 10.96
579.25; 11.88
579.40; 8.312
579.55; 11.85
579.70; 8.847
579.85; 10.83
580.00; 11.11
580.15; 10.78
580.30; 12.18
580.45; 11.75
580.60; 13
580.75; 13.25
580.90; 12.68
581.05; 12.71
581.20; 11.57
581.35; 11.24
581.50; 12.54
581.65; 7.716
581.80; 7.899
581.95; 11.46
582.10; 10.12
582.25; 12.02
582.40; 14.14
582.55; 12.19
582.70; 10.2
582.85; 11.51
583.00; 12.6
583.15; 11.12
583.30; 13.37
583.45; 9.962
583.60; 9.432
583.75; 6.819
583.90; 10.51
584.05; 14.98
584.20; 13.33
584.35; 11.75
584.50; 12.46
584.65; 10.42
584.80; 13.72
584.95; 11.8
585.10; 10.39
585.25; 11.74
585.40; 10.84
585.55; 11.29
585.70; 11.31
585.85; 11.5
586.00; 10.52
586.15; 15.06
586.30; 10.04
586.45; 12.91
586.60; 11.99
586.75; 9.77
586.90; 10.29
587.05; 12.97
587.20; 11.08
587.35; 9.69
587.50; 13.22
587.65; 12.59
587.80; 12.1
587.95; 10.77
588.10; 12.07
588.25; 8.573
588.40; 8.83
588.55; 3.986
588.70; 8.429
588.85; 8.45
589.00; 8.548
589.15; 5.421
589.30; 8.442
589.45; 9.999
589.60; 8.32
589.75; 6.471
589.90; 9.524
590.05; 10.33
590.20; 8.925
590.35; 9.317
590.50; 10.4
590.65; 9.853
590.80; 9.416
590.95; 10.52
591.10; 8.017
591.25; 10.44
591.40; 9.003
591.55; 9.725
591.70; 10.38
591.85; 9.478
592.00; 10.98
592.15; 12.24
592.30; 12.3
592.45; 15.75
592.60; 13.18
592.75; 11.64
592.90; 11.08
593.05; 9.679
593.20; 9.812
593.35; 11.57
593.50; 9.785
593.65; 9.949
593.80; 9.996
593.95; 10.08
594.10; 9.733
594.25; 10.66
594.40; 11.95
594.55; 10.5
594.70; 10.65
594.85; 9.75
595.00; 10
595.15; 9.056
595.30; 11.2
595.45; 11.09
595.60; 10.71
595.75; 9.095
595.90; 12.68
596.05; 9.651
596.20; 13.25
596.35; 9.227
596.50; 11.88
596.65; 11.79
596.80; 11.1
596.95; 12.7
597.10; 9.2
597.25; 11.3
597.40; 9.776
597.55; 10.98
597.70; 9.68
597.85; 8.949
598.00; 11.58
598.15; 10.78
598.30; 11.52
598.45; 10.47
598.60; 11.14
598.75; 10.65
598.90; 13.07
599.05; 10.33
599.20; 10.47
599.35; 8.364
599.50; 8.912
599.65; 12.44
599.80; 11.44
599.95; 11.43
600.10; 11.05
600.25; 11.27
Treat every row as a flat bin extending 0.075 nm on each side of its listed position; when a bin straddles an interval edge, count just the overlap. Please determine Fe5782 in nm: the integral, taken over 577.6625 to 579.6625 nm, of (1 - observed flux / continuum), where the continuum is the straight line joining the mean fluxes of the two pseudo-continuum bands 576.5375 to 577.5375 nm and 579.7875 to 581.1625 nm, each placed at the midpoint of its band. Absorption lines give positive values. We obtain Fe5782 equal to 0.29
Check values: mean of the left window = 11.4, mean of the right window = 12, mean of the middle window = 10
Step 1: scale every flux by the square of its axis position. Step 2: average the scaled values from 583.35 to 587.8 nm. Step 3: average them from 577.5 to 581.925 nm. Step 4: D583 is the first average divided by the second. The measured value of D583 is 1.09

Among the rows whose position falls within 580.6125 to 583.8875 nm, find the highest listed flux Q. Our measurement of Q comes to 14.14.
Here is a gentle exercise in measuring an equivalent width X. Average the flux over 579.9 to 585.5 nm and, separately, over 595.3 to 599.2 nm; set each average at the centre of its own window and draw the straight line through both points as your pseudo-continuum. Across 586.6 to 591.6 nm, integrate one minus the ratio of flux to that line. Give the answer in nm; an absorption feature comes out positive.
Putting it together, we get 0.729 nm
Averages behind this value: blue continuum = 11.5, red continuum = 10.9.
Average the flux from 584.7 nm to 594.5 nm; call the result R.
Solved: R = 10.4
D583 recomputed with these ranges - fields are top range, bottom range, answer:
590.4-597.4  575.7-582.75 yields 1.03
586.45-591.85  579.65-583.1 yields 0.87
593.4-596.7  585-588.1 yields 0.94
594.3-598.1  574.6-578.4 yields 1.07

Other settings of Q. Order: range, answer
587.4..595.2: 15.75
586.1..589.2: 15.06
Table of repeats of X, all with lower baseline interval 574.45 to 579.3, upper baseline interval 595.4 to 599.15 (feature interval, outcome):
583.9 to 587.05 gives -0.31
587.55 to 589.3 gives 0.27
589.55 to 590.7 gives 0.18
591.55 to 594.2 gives -0.04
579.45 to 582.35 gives -0.15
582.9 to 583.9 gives 0.01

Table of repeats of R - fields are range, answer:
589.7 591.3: 9.41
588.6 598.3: 10.2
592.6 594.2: 10.5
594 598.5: 10.7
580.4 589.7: 10.9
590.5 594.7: 10.7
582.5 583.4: 11.8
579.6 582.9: 11.4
